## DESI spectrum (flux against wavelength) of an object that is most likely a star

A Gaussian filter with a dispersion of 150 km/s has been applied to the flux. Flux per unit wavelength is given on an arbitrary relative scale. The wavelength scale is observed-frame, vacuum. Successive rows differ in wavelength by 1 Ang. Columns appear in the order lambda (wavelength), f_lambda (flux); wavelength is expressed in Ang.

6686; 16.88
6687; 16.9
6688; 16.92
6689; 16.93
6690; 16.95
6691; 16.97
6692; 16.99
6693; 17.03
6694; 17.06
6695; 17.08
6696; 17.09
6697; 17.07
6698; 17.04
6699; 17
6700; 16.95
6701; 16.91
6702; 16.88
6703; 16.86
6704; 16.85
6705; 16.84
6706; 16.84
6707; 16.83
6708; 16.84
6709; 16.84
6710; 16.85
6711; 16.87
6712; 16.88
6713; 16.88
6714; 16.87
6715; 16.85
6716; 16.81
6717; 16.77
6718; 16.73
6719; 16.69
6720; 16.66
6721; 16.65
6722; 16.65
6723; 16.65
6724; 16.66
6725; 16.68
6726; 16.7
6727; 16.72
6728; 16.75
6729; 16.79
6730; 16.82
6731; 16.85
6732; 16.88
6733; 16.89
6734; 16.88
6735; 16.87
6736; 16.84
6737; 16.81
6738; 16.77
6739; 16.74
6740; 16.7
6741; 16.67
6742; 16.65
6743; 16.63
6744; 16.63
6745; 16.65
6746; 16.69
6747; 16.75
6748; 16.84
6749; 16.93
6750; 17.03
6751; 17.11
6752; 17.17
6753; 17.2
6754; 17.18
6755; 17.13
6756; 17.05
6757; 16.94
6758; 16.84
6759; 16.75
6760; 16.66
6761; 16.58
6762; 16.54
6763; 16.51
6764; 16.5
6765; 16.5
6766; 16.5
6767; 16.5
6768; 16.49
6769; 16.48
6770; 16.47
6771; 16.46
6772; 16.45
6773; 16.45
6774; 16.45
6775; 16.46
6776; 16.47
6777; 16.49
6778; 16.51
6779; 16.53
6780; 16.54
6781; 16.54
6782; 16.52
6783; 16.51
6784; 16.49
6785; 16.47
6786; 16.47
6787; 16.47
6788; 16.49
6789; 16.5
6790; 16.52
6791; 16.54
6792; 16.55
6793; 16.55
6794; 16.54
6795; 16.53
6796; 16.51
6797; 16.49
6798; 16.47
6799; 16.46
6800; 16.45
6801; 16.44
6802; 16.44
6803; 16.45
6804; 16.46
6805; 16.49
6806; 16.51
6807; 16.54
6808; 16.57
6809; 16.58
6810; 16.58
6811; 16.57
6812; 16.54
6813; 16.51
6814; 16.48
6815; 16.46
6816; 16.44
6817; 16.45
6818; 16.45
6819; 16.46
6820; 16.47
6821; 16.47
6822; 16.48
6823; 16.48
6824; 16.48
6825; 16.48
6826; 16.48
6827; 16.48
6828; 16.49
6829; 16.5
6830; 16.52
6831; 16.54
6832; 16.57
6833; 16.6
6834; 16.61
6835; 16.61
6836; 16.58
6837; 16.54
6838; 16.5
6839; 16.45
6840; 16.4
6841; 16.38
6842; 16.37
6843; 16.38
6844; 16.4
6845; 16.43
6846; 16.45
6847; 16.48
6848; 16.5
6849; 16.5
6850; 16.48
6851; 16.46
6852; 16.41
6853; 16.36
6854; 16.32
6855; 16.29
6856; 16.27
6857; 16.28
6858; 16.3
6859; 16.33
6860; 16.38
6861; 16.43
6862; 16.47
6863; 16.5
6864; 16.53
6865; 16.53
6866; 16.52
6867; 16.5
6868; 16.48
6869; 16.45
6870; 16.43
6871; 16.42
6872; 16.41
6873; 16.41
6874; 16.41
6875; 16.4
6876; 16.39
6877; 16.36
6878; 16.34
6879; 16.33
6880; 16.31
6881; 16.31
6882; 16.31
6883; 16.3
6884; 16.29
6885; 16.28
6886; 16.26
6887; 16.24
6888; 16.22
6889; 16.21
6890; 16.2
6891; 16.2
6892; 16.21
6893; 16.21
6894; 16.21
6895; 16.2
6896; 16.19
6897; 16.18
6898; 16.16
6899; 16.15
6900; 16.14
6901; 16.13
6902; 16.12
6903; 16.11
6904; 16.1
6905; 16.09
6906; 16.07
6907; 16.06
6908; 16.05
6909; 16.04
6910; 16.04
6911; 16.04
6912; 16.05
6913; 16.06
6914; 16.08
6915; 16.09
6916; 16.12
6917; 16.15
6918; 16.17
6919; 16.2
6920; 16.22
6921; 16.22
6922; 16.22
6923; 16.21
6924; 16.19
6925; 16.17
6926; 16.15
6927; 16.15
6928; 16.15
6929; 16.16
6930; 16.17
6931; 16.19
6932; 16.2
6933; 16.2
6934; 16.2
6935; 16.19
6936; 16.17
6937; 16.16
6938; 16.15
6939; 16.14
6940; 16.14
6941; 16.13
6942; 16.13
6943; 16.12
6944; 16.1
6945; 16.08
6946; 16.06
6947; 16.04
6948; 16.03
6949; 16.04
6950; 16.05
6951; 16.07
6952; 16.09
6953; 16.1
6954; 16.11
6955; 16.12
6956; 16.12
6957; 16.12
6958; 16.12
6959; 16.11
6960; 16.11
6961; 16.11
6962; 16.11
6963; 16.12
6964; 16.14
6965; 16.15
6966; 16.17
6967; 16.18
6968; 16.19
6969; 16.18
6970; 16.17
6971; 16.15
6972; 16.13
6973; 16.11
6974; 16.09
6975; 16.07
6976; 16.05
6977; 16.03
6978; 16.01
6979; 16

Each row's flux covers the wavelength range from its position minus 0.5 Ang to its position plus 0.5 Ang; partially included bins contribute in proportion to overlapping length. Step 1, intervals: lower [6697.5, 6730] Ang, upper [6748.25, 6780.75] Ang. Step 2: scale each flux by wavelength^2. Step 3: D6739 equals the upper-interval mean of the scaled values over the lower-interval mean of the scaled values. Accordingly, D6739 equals 1.0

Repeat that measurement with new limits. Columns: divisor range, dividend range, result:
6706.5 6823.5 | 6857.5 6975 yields 1.02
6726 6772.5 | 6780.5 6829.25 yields 1.00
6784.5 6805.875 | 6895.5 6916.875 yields 1.01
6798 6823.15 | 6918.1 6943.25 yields 1.02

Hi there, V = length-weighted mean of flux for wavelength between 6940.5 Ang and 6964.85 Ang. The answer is 16.1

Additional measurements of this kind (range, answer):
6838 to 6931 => 16.3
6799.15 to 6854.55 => 16.5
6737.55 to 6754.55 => 16.8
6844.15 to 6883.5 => 16.4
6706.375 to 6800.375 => 16.7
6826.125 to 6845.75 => 16.5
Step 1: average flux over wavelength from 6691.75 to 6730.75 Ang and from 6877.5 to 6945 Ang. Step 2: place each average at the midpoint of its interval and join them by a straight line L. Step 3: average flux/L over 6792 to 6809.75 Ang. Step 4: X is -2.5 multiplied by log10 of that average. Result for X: 0.00 mag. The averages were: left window 16.8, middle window 16.5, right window 16.2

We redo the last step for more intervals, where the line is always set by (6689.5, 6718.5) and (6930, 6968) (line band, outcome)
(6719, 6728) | 0.01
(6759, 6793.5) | 0.01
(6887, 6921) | 0.01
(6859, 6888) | 0.00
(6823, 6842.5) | 0.00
